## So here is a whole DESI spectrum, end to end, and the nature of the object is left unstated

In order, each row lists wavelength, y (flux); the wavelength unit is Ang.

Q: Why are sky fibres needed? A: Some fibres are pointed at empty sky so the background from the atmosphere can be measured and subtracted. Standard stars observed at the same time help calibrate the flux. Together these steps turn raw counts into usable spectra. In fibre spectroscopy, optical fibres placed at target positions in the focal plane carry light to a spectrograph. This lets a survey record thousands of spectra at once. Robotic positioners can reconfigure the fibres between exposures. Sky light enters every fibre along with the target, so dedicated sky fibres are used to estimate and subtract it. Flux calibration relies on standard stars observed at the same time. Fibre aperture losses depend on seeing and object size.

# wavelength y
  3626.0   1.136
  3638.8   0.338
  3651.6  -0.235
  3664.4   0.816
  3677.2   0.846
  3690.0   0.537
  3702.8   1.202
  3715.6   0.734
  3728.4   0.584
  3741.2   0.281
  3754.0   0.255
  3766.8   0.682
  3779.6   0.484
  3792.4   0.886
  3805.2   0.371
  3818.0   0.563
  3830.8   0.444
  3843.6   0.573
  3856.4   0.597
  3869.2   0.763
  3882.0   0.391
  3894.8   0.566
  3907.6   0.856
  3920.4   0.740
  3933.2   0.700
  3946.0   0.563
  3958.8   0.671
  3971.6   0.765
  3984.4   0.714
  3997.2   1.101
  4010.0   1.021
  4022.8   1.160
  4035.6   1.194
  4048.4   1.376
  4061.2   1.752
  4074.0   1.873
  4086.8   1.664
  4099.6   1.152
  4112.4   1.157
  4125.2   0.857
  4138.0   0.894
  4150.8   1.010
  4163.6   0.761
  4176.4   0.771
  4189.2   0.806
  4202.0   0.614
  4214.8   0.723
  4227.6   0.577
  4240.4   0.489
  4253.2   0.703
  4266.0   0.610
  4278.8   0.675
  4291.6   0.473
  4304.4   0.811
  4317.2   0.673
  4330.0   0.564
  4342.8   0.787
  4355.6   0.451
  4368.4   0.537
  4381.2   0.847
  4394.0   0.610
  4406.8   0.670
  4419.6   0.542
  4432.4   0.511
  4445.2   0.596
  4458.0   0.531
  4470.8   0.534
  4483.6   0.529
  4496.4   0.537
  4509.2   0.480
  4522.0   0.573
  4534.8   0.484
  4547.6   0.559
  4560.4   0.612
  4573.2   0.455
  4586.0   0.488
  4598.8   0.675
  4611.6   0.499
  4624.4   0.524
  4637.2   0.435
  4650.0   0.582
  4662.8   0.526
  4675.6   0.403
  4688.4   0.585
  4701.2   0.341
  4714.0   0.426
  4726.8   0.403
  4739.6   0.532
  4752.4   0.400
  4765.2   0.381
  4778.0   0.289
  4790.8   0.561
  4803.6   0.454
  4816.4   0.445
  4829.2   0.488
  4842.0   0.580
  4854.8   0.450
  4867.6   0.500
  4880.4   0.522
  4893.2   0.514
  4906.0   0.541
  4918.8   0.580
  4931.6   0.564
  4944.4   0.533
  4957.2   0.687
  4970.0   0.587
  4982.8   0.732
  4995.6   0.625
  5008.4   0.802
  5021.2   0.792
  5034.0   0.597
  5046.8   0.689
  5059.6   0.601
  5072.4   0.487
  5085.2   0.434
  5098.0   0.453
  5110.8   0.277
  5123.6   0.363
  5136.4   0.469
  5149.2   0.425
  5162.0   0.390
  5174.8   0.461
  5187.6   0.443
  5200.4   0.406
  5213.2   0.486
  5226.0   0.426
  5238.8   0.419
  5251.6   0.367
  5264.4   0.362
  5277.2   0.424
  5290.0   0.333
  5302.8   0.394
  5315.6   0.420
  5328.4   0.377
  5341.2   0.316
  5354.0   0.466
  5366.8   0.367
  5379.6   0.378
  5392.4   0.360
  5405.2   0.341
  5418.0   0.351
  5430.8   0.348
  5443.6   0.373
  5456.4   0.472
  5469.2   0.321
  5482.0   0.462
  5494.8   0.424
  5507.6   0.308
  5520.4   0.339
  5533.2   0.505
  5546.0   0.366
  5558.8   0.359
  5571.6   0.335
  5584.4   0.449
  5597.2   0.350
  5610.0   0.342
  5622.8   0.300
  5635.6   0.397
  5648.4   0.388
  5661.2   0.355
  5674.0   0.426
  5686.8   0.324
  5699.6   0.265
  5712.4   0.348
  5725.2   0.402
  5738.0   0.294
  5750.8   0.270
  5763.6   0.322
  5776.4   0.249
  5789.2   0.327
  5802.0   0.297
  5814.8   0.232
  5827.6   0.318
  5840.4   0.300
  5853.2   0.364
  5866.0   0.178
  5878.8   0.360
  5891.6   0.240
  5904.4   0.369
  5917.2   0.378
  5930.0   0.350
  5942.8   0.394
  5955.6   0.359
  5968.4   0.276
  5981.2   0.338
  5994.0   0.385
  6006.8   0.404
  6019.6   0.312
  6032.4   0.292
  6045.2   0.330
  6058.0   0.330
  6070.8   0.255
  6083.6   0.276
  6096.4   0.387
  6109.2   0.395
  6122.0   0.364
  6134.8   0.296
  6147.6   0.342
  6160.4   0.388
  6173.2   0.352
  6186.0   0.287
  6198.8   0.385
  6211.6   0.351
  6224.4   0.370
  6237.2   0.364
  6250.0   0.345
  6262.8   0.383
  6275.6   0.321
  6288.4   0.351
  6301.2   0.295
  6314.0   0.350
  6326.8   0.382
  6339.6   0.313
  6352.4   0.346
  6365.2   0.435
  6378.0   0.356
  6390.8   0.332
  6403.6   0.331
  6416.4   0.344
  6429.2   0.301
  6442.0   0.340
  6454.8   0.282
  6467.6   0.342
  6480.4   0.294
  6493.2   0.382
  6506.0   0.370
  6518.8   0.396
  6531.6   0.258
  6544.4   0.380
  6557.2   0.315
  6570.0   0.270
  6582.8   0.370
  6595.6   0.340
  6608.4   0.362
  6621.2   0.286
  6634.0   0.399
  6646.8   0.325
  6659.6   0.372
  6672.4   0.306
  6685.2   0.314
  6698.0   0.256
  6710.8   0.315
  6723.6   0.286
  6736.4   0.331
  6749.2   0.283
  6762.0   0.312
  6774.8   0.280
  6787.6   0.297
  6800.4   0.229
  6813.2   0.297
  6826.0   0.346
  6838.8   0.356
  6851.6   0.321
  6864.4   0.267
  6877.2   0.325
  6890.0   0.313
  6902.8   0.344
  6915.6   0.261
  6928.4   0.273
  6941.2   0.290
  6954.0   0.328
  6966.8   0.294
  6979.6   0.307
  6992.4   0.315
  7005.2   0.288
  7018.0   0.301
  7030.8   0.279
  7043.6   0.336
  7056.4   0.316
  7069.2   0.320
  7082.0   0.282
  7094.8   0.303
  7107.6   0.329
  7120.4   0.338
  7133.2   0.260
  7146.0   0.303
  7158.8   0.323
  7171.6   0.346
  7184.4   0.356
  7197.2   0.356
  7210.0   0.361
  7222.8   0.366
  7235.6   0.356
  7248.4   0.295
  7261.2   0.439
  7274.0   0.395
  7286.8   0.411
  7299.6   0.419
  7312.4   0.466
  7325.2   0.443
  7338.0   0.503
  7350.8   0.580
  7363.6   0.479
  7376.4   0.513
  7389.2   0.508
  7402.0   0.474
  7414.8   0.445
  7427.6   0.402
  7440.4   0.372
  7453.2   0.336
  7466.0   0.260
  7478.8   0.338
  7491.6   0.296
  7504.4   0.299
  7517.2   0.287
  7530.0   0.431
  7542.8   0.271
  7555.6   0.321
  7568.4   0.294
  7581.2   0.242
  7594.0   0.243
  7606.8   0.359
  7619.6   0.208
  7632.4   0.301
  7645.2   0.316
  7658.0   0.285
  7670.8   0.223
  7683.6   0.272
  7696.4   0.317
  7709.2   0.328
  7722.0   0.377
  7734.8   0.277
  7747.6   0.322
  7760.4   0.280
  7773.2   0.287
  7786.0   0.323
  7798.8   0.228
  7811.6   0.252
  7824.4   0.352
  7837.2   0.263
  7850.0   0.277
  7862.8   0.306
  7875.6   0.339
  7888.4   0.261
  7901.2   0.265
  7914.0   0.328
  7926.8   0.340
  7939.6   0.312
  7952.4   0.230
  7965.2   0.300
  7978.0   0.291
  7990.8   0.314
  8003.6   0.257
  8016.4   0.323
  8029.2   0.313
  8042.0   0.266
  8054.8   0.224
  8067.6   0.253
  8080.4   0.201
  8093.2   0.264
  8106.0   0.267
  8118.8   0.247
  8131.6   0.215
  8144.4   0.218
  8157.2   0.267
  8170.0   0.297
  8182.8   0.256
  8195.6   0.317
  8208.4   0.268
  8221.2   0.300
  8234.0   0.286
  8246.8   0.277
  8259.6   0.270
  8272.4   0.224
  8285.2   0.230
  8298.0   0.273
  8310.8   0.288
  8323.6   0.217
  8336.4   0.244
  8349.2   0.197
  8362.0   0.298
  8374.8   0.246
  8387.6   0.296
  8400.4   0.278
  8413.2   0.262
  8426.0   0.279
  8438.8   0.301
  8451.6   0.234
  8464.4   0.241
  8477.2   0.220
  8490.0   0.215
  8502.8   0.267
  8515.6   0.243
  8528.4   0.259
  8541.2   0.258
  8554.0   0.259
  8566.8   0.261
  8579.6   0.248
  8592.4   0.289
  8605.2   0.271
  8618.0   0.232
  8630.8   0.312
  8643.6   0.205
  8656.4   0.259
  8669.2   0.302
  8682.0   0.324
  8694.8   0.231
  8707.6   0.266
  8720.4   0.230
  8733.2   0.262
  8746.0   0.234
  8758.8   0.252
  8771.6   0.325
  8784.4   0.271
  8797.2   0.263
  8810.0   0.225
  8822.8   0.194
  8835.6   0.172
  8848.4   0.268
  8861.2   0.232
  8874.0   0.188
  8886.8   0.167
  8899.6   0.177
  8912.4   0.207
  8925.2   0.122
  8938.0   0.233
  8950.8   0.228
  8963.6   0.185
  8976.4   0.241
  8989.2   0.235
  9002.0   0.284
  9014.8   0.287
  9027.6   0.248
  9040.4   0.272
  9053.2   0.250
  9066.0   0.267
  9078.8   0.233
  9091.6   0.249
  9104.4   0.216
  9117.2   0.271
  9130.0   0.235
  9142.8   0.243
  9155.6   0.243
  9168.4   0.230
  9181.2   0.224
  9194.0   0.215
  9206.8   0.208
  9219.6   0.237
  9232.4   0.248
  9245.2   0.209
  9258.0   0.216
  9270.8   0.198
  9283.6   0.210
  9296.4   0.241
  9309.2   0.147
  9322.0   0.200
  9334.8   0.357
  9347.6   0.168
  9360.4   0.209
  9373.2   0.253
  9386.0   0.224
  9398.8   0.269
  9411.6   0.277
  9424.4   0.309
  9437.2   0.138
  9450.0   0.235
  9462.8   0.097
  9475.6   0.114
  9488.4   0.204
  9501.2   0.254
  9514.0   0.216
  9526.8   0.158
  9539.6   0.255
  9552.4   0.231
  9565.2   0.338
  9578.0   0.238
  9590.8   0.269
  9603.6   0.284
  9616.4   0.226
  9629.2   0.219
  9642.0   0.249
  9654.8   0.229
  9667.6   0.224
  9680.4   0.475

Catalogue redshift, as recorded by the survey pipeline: 1.63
